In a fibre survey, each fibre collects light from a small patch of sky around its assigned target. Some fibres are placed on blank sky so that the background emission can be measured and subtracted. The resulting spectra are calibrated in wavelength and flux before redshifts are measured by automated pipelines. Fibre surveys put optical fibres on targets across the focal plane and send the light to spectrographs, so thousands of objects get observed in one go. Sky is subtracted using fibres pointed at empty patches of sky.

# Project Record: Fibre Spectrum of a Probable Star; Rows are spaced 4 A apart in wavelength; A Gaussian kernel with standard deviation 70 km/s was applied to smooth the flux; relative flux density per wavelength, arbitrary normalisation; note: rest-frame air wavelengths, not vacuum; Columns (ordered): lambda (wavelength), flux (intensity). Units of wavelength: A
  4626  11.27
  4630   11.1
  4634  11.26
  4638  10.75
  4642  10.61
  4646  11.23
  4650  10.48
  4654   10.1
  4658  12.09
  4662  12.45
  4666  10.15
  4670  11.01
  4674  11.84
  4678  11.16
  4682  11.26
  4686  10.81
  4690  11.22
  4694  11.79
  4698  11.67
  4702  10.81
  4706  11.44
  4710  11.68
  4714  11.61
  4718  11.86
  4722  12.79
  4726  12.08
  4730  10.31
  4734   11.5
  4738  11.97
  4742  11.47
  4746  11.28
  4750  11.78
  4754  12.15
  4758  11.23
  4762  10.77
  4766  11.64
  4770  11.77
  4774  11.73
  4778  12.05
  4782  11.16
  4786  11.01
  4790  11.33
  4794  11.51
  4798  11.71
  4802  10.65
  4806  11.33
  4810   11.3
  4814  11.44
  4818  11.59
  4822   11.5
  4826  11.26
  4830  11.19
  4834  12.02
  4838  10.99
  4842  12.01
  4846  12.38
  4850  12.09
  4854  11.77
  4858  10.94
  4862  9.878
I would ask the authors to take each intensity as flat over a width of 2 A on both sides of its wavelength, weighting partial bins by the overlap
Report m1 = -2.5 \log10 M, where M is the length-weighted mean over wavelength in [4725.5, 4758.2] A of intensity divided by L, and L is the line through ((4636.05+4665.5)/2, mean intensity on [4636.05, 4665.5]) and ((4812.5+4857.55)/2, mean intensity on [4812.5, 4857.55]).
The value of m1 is -0.02 mag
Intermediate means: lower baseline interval 11.1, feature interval 11.5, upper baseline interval 11.6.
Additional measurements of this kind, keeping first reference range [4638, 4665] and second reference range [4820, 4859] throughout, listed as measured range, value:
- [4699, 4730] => -0.04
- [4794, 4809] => 0.02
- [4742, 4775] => -0.01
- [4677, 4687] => 0.01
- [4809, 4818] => 0.01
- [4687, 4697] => -0.02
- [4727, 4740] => 0.00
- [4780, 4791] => 0.03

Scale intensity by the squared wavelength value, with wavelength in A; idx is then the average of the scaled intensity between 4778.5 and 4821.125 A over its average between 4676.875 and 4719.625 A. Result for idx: 1.0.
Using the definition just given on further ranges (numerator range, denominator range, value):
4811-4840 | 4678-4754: 1.04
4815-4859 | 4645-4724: 1.09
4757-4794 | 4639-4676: 1.08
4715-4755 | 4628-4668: 1.10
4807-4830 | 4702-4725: 1.01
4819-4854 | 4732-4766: 1.05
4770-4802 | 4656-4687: 1.06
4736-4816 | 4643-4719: 1.06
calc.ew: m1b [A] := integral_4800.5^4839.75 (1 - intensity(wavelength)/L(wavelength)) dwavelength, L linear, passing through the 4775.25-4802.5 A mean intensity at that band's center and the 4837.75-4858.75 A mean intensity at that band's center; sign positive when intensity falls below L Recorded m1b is 0.9 A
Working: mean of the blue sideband 11.4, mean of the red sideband 11.8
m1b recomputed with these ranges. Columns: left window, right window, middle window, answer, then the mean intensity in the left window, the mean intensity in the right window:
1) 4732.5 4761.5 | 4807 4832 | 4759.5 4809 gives 0.40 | 11.6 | 11.4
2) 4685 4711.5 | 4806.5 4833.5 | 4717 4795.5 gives -1.25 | 11.4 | 11.4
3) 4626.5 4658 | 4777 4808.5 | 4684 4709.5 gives -0.61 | 10.9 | 11.3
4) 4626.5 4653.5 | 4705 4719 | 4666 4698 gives 0.22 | 10.9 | 11.6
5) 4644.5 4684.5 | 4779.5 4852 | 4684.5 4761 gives -1.74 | 11.2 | 11.5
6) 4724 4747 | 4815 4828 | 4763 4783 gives -0.36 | 11.4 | 11.4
